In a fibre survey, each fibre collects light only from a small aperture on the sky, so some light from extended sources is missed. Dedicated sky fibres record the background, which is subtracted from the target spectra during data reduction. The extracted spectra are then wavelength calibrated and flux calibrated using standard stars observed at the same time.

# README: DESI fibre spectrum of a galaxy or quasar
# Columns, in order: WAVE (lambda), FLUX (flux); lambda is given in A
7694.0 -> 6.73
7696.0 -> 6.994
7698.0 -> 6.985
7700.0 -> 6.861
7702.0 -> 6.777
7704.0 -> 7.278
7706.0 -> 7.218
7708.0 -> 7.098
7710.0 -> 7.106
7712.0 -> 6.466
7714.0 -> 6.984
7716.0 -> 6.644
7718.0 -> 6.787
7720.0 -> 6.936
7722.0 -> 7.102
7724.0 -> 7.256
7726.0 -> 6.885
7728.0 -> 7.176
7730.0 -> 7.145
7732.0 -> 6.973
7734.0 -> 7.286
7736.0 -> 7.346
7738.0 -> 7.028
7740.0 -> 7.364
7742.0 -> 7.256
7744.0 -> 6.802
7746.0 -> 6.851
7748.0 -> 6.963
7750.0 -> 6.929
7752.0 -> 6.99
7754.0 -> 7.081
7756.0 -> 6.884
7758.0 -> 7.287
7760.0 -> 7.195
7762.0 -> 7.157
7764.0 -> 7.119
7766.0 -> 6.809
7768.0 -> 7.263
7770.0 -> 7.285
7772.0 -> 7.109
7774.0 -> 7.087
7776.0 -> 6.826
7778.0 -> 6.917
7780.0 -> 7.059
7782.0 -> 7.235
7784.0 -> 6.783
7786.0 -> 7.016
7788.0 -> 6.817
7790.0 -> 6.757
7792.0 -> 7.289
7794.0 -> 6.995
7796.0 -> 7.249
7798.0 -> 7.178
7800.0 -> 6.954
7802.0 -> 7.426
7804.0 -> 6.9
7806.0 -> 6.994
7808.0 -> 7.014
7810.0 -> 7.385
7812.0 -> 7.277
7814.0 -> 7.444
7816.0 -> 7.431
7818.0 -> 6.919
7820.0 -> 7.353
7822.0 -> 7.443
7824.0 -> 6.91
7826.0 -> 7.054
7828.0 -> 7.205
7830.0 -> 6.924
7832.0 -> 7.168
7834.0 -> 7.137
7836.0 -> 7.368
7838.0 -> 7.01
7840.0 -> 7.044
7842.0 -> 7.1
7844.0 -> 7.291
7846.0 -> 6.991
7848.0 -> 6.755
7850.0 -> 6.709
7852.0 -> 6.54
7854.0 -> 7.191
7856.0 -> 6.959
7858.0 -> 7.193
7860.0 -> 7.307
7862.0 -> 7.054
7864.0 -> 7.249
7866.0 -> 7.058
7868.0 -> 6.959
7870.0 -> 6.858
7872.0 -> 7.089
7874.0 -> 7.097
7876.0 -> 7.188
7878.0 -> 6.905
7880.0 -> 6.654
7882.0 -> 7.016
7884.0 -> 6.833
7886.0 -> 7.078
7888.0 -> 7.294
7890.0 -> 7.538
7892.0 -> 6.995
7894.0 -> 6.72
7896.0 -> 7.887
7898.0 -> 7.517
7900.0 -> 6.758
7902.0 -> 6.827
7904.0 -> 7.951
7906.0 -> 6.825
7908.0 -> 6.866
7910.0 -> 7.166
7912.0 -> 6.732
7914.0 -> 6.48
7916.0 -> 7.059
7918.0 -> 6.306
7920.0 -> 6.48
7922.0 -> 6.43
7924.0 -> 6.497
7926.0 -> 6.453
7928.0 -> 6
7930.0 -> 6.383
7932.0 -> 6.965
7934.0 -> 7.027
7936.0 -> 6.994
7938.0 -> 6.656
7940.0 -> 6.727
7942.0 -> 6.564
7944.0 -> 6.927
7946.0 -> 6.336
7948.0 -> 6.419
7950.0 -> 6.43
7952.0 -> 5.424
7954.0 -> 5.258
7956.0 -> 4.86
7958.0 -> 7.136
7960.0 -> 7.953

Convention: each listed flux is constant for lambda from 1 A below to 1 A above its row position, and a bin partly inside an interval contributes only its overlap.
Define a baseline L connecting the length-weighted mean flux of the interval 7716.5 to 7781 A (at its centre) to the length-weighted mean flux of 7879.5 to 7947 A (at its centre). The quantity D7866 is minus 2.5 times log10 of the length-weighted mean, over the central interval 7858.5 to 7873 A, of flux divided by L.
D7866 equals -0.027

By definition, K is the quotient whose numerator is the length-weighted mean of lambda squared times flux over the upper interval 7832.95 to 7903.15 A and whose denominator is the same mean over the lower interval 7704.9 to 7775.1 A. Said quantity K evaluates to 1.0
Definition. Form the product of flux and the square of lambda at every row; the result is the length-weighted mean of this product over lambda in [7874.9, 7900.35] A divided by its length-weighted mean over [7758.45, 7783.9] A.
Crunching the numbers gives 1.04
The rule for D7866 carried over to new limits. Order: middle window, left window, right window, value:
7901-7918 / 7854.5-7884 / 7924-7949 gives -0.03 mag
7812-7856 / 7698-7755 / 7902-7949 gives -0.04 mag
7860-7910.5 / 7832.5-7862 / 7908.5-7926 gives -0.04 mag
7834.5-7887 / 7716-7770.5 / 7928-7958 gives -0.06 mag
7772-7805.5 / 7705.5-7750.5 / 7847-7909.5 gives 0.00 mag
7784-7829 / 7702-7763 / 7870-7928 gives -0.02 mag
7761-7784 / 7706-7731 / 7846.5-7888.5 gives -0.01 mag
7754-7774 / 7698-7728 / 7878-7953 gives -0.03 mag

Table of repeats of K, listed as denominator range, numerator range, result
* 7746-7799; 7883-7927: 1.02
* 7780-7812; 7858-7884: 1.01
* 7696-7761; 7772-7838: 1.03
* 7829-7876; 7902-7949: 0.97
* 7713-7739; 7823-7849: 1.03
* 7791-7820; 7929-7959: 0.92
